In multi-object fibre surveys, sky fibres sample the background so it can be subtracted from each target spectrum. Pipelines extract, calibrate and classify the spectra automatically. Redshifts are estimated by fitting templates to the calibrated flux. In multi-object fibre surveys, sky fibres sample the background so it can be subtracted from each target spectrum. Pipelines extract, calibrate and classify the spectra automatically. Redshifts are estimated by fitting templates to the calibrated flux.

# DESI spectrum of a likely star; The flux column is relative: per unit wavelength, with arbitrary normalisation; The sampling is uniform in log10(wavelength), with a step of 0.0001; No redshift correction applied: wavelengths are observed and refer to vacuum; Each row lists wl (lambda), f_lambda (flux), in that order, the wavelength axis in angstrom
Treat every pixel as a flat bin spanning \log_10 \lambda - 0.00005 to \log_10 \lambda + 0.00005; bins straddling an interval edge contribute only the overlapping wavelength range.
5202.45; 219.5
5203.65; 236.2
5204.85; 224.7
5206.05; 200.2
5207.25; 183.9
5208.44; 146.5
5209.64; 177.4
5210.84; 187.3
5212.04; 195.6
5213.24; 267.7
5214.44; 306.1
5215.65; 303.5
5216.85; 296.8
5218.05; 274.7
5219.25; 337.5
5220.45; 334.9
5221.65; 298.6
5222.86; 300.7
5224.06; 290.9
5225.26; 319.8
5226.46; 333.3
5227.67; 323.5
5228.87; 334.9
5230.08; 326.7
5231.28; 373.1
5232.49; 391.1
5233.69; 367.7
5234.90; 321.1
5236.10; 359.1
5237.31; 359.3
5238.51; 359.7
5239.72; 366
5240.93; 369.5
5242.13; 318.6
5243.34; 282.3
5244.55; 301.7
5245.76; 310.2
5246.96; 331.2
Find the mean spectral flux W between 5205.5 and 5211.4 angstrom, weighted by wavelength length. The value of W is 179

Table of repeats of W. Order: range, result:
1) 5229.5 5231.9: 350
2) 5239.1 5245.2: 327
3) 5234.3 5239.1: 350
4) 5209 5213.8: 206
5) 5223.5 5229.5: 321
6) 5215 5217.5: 299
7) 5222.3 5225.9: 305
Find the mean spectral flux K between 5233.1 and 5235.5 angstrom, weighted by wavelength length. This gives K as 344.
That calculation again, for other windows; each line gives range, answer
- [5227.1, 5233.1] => 350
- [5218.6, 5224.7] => 312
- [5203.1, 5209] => 198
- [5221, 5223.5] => 300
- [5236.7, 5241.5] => 363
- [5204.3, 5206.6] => 212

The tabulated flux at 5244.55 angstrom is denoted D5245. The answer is 301.7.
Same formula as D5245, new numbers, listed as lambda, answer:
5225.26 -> 319.8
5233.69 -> 367.7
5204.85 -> 224.7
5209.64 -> 177.4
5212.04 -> 195.6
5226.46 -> 333.3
